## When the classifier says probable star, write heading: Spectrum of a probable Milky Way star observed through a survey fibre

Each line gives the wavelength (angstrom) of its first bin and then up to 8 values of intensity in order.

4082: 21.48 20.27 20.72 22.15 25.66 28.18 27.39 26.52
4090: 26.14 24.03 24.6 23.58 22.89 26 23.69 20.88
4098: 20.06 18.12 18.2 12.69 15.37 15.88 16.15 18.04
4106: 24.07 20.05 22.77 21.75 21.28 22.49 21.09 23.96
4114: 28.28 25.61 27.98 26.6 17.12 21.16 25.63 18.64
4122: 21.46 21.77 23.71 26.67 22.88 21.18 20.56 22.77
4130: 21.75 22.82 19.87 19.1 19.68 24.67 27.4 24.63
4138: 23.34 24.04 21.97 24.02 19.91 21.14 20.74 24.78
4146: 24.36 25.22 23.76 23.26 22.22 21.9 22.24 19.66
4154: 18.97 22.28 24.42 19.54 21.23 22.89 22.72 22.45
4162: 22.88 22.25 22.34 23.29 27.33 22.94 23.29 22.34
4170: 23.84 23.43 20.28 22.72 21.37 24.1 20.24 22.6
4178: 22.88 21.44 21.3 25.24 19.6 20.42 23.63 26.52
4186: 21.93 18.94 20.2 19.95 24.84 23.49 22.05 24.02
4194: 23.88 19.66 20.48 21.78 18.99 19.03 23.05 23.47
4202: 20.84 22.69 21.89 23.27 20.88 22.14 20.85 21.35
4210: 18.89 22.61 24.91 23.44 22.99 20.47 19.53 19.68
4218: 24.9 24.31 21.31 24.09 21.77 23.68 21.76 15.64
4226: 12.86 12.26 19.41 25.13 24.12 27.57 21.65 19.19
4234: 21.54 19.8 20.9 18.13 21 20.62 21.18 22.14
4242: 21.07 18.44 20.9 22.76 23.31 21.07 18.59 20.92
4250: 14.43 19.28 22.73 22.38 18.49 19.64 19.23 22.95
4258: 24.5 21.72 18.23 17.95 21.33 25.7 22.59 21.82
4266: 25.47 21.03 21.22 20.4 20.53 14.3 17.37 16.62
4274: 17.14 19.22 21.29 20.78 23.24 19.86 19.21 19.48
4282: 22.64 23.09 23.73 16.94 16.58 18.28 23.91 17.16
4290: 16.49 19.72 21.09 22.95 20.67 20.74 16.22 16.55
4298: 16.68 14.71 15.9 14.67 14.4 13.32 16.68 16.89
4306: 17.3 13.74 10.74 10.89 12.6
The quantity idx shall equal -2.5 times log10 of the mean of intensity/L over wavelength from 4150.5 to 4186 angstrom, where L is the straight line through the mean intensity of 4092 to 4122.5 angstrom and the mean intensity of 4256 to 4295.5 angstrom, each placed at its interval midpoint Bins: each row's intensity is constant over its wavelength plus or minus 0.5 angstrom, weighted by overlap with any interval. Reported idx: -0.07 mag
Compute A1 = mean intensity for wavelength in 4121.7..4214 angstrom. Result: 22.3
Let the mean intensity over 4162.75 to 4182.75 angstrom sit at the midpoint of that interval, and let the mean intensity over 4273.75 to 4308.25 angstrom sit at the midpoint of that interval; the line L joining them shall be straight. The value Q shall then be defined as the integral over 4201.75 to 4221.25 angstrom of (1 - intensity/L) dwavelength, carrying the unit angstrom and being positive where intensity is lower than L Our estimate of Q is -0.7 angstrom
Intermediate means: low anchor 22.6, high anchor 18.4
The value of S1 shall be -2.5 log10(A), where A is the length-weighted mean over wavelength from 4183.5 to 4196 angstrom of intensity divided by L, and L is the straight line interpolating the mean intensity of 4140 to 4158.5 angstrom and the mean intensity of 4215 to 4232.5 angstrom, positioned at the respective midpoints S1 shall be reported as -0.04 mag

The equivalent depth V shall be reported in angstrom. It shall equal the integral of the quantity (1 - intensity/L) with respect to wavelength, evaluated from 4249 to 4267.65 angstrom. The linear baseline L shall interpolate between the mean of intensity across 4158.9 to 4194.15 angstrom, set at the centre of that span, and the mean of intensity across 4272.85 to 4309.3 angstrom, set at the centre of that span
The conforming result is -1.6 angstrom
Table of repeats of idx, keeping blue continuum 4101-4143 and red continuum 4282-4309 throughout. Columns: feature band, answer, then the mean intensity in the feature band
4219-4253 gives -0.084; 20.7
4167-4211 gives -0.084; 22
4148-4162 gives -0.038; 21.9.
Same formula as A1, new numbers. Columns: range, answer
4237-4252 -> 20.4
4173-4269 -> 21.4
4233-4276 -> 20.4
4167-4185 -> 22.4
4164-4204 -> 22.3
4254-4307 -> 19.4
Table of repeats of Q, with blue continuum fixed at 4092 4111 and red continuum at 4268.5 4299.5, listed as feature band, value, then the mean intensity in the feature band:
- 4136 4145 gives -1.3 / 22.9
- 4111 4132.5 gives -2.9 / 22.9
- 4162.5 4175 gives -1.9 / 23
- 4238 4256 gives -0.9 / 20.4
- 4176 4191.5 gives -1.8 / 22.1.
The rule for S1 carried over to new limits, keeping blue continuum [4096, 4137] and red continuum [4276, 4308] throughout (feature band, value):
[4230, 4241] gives -0.10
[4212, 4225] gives -0.13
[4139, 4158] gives -0.06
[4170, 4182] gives -0.09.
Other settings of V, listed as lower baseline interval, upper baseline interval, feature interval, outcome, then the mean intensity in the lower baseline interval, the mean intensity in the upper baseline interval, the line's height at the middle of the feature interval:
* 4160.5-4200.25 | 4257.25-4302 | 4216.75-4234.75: 0.0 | 22.3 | 19.7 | 21.1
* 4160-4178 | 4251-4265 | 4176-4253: 2.3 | 22.8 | 21.3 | 22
